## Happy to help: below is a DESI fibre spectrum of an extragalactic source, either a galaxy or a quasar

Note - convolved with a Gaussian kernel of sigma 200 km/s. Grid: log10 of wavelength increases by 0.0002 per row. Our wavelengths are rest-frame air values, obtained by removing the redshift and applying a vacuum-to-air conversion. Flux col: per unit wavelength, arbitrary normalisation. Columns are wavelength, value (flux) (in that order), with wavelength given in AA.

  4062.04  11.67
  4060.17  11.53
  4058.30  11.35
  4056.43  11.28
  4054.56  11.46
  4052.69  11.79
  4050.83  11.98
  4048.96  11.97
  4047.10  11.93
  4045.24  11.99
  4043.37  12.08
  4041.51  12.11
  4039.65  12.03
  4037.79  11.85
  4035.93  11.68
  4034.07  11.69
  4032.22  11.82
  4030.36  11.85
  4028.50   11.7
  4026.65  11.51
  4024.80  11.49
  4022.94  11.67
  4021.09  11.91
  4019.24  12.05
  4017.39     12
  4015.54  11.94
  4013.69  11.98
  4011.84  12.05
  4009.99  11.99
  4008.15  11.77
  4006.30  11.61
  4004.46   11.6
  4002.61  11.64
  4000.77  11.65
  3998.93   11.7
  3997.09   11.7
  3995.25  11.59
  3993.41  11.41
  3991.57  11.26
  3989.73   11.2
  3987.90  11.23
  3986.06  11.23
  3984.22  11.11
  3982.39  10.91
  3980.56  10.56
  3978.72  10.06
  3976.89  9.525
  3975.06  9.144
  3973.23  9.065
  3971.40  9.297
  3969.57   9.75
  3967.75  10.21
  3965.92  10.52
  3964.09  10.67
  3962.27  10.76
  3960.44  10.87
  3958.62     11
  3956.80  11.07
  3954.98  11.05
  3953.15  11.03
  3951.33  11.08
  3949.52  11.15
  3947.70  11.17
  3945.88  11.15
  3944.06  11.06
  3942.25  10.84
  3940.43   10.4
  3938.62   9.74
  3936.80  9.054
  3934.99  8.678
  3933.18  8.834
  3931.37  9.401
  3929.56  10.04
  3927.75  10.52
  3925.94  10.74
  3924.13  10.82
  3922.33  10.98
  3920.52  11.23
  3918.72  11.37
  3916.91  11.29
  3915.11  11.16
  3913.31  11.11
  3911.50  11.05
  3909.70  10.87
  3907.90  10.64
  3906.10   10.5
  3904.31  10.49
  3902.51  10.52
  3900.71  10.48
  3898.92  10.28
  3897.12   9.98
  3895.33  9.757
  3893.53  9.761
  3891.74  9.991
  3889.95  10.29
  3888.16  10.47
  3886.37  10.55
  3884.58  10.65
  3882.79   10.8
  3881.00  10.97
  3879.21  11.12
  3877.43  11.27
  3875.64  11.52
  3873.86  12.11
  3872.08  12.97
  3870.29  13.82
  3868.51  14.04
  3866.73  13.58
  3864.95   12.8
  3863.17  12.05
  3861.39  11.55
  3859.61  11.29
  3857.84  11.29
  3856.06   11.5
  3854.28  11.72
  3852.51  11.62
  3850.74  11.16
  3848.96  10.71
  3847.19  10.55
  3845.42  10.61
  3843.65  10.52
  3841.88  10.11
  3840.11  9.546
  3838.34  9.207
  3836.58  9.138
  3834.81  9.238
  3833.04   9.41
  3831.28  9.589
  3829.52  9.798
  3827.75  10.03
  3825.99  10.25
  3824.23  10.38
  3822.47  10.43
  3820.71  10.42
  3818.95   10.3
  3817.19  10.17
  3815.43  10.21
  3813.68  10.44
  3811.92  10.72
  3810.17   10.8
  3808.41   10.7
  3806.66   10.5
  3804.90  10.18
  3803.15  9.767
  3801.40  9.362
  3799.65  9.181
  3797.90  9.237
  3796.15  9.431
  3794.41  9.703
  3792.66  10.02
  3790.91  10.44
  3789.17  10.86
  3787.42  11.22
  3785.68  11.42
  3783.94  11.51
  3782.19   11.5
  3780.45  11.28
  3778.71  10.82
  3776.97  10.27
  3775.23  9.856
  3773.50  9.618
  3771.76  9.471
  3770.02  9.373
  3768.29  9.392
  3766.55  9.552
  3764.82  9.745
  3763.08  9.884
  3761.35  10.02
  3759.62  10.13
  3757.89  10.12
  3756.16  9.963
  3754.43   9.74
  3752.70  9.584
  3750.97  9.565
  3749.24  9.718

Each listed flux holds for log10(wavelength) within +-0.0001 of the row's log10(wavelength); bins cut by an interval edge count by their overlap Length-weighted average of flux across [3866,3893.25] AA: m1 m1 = 11.6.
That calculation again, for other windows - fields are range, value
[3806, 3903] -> 10.8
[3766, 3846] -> 10.1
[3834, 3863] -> 10.7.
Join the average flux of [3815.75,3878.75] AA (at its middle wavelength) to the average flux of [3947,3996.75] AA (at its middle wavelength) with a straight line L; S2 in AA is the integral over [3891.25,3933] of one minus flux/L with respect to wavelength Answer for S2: 1.10 AA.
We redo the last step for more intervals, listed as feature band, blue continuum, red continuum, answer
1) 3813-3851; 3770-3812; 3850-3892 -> 3.15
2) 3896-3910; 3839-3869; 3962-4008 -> 0.92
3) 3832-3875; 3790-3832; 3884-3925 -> -3.88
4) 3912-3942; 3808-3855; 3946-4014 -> 1.00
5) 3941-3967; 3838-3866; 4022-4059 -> 1.13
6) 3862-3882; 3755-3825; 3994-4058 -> -2.99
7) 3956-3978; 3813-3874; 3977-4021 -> 2.32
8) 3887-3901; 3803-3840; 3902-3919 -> 0.81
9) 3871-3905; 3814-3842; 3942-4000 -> -1.65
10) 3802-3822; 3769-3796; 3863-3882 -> 1.30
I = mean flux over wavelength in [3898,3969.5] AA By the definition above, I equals 10.6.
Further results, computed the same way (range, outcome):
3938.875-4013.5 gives 10.9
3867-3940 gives 10.8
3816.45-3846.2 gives 9.95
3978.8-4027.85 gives 11.5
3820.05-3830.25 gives 10.2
